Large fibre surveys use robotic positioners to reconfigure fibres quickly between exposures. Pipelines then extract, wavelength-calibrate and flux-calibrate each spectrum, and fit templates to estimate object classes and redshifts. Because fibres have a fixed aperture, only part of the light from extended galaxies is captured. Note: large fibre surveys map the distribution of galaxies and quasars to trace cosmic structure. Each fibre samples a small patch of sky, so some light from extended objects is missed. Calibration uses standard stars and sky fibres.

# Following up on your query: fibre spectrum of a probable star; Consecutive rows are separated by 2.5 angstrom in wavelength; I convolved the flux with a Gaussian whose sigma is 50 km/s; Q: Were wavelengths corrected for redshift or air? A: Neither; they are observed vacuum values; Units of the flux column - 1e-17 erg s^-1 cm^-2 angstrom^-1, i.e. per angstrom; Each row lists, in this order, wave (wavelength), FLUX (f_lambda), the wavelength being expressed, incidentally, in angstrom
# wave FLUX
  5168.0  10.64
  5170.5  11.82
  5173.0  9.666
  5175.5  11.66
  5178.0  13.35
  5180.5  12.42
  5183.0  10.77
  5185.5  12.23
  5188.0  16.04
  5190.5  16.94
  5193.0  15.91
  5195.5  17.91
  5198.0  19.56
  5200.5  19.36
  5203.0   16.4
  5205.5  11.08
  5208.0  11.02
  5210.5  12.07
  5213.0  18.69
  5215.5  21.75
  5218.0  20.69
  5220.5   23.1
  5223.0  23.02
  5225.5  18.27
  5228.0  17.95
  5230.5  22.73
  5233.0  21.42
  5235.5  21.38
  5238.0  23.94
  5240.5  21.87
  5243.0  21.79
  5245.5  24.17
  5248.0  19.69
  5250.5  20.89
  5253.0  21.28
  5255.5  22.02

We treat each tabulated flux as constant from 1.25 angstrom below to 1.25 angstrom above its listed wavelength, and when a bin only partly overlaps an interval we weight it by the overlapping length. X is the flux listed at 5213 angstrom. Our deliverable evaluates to 18.69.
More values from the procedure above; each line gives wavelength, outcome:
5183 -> 10.77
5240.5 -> 21.87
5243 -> 21.79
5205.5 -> 11.08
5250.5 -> 20.89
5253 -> 21.28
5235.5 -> 21.38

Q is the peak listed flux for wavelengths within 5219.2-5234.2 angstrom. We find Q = 23.1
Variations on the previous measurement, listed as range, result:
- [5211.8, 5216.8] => 21.75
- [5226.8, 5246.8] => 24.17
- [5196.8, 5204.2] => 19.56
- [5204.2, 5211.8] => 12.07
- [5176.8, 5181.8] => 13.35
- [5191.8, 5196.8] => 17.91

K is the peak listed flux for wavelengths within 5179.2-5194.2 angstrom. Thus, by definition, 16.94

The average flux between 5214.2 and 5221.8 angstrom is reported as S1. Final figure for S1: 21.8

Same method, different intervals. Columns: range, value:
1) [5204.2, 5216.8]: 15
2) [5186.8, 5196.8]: 16.7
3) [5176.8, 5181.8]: 12.9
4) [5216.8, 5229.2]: 20.6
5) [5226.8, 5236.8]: 20.9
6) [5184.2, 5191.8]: 15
